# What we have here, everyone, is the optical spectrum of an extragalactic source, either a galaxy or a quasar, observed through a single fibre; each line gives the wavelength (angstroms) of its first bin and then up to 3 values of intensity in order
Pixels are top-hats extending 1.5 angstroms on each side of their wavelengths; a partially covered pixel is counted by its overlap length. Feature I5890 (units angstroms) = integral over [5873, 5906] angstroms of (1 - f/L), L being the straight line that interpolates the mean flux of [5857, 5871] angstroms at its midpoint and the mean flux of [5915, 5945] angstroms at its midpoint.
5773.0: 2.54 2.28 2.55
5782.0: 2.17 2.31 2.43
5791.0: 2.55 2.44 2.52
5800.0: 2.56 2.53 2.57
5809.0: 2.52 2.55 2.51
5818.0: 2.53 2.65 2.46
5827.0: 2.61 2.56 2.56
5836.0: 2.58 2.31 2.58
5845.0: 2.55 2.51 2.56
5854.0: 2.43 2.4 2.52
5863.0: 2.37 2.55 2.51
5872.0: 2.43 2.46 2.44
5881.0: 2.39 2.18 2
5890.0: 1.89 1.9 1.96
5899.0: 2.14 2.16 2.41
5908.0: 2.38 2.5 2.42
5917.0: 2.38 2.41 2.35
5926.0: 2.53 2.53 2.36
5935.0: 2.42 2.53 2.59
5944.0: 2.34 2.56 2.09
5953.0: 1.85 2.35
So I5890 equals 3.9 angstroms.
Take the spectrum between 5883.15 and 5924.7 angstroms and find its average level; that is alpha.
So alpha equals 2.22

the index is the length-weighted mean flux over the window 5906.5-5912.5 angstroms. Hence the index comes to 2.44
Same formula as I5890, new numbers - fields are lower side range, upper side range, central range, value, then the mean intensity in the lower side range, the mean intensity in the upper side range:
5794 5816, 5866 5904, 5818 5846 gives -1.30 angstroms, 2.53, 2.22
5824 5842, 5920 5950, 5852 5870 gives 0.27 angstroms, 2.52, 2.45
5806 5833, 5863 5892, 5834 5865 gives -0.72 angstroms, 2.55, 2.31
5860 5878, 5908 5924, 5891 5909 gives 2.11 angstroms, 2.47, 2.41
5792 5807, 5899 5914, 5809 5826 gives -0.32 angstroms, 2.52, 2.35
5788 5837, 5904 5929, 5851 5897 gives 3.12 angstroms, 2.54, 2.43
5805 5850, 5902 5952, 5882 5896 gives 2.60 angstroms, 2.54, 2.41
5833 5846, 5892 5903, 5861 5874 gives -1.05 angstroms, 2.51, 2.04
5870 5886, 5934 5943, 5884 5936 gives 3.66 angstroms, 2.37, 2.51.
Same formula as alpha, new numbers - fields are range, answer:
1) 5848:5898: 2.32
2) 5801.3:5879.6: 2.51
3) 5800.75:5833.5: 2.55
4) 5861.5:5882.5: 2.45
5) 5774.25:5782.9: 2.35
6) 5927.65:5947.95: 2.47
